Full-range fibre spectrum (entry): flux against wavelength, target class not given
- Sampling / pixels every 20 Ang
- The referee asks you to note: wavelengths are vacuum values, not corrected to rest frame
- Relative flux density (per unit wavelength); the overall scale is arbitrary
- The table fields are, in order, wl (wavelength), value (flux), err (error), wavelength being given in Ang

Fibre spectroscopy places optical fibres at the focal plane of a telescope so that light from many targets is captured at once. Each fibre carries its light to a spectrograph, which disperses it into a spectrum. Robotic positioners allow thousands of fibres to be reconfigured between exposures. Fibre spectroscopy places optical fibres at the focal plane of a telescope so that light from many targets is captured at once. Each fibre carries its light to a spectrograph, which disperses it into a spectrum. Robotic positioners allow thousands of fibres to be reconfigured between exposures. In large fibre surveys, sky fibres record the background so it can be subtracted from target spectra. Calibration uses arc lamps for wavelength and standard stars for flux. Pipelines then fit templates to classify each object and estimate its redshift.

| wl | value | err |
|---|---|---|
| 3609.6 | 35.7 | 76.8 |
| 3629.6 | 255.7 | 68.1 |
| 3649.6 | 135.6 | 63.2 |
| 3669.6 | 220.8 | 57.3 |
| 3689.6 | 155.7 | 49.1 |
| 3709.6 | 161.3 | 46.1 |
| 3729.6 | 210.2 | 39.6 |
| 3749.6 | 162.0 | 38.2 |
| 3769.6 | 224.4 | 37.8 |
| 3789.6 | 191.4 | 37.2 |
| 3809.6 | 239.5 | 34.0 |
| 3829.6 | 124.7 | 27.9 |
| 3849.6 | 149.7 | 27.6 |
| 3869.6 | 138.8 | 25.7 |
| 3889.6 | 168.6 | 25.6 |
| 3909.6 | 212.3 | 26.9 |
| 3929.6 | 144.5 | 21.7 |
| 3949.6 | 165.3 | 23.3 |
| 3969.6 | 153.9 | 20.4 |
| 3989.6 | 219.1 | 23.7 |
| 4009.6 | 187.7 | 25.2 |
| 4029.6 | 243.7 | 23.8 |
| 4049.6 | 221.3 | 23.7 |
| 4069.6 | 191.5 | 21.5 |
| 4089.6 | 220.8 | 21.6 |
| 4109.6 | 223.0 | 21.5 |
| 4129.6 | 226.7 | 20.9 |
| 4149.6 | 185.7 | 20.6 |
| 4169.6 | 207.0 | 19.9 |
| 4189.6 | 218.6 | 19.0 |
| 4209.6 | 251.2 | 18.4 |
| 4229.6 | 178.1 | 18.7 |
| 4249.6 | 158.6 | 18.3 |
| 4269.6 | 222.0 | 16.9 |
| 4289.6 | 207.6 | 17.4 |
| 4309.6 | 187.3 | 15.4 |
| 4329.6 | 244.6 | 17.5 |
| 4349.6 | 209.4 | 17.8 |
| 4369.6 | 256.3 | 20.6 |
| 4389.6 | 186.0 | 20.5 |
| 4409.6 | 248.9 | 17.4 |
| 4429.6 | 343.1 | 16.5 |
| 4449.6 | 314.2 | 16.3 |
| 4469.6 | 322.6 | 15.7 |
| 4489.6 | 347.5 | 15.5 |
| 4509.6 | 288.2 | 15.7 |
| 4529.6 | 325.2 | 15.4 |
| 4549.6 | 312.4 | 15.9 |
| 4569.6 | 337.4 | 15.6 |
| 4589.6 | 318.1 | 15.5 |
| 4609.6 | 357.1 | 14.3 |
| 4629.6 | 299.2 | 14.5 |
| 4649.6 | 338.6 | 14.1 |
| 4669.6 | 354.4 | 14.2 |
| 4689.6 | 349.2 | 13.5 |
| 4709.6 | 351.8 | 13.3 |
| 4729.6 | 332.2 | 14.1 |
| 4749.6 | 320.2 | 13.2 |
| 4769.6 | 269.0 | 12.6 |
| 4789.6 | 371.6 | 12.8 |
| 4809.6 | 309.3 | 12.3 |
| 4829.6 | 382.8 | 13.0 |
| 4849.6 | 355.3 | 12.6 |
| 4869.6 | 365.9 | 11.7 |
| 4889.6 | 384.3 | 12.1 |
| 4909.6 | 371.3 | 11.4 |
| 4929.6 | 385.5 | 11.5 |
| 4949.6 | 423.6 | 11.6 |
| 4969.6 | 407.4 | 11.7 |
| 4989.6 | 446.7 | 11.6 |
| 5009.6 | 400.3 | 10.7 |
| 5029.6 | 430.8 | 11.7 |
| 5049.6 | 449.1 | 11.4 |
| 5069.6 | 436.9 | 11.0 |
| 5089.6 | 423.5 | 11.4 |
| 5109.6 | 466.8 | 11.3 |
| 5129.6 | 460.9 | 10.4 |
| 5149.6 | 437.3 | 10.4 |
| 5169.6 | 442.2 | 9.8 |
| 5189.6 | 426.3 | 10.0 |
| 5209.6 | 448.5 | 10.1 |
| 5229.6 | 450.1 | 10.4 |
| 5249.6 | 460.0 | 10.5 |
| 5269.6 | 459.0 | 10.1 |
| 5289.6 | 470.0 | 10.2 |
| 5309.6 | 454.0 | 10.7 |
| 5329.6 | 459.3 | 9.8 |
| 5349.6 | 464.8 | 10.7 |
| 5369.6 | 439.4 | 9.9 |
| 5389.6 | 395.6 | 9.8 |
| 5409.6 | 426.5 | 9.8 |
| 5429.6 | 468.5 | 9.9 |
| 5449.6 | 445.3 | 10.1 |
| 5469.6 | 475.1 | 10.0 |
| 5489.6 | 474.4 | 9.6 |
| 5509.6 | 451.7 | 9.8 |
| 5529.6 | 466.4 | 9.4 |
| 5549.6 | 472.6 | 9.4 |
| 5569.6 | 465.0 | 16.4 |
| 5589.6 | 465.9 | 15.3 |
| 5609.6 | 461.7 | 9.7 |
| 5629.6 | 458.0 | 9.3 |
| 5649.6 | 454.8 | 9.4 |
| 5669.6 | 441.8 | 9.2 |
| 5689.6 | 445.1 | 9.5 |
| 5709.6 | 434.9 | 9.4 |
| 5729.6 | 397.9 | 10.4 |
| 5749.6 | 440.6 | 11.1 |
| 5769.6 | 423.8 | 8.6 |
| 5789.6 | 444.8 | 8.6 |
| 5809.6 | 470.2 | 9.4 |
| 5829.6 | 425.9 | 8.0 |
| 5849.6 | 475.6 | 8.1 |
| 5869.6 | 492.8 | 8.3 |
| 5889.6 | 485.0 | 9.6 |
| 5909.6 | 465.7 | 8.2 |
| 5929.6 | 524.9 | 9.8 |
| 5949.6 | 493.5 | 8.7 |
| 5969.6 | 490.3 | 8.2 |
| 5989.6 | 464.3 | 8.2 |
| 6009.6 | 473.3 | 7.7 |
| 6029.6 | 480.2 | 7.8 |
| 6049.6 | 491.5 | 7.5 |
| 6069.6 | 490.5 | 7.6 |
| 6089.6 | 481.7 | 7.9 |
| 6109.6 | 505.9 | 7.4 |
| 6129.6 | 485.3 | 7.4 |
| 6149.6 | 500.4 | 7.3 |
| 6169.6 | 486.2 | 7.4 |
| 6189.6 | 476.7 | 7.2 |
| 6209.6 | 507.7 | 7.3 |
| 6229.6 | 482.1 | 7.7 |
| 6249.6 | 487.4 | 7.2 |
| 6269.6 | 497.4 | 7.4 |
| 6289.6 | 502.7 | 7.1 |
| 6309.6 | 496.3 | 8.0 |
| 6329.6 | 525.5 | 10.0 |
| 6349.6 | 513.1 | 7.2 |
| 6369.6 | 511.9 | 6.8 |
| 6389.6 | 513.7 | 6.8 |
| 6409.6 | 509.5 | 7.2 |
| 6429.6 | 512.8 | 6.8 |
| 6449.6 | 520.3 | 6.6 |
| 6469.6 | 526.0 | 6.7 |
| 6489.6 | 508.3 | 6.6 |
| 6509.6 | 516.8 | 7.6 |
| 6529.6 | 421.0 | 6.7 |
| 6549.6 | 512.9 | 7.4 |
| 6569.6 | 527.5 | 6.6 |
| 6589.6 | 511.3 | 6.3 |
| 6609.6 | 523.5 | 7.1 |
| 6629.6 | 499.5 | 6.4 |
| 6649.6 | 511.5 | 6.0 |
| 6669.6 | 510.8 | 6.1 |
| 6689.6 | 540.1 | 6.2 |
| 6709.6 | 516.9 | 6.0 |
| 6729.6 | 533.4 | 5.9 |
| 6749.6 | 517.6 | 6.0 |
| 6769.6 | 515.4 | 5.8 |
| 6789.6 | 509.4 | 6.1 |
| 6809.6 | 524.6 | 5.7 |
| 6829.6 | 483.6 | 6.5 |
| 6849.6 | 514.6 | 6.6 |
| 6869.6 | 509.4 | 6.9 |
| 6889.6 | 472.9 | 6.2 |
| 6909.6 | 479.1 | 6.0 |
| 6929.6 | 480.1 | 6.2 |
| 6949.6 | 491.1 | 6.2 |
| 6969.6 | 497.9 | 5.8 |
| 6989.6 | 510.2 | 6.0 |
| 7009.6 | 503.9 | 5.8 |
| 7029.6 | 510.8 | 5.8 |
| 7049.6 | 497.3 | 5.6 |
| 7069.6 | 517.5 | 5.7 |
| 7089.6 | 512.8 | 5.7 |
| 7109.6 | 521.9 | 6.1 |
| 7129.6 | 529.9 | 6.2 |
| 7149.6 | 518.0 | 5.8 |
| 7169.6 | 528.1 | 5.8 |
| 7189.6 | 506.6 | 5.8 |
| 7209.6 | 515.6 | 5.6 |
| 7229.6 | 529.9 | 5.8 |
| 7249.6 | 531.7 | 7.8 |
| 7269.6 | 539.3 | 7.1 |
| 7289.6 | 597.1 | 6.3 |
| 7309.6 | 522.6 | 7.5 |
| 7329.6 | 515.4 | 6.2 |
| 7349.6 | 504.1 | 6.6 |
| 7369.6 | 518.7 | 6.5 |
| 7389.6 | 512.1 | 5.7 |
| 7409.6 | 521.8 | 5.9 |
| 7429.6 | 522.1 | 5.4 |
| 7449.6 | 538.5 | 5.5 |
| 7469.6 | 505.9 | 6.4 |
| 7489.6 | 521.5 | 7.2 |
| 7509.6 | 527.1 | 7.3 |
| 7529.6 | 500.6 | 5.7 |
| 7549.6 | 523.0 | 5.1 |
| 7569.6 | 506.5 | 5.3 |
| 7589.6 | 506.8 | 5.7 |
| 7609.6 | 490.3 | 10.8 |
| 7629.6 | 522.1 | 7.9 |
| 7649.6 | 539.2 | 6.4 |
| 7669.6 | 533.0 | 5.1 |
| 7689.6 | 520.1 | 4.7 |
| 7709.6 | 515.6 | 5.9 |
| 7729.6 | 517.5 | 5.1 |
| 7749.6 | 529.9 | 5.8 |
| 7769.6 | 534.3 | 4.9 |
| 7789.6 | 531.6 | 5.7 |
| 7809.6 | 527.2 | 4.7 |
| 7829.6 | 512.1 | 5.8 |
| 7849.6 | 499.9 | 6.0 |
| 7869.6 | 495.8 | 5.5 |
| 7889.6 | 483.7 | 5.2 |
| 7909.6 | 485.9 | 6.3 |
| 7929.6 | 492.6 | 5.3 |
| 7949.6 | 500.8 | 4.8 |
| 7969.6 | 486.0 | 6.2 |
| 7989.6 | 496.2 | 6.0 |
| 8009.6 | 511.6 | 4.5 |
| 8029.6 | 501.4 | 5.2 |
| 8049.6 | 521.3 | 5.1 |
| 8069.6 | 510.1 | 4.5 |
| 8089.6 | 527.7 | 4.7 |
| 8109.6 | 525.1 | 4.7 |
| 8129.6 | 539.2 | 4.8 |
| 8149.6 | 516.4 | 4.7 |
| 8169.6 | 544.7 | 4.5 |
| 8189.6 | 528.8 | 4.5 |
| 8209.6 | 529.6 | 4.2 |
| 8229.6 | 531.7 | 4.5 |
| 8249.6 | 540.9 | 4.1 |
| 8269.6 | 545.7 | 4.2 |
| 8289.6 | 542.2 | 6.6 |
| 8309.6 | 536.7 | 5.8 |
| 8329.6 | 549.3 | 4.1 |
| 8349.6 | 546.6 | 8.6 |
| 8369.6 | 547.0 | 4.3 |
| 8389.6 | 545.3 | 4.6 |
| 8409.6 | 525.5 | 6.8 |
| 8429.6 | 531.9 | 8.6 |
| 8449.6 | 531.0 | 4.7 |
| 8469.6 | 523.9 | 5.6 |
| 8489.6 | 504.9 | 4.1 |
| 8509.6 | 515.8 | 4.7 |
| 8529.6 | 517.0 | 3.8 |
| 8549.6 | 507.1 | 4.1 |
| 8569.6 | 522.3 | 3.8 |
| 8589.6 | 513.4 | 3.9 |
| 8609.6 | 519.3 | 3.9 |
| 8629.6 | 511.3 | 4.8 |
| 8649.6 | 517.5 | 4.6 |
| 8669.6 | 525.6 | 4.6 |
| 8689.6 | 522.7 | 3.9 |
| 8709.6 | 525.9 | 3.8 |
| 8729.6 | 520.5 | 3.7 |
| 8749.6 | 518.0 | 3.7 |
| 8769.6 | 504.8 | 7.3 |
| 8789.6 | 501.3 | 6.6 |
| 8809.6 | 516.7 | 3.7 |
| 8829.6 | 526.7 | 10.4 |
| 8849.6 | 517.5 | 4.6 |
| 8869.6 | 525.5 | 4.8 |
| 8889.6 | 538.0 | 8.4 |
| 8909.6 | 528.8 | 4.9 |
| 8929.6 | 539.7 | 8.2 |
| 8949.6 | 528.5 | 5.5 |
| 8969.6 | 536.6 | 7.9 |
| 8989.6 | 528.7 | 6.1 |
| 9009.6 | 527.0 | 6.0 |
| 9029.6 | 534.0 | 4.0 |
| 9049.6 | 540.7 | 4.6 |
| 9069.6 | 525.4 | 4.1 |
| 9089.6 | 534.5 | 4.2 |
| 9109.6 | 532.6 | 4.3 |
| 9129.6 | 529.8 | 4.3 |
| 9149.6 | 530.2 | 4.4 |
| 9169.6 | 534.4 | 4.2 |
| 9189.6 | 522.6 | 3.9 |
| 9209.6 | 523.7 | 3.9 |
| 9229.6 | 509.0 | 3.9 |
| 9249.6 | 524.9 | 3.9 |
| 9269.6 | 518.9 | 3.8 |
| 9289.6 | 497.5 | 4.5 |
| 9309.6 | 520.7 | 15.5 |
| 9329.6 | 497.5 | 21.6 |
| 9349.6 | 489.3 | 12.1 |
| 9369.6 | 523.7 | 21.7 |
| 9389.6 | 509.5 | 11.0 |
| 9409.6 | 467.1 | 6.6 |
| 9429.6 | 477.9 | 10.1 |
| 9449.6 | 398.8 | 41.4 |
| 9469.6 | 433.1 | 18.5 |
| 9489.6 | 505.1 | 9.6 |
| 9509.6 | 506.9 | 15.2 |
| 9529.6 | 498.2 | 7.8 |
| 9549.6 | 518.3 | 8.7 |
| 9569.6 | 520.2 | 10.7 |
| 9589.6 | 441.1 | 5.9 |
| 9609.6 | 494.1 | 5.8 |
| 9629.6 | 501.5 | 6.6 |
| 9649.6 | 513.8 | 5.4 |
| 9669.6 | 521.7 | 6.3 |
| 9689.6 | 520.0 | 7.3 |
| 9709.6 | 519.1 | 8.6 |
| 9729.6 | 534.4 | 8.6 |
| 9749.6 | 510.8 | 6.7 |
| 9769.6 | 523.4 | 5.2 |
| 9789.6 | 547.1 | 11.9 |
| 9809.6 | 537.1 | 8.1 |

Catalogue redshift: 0.11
